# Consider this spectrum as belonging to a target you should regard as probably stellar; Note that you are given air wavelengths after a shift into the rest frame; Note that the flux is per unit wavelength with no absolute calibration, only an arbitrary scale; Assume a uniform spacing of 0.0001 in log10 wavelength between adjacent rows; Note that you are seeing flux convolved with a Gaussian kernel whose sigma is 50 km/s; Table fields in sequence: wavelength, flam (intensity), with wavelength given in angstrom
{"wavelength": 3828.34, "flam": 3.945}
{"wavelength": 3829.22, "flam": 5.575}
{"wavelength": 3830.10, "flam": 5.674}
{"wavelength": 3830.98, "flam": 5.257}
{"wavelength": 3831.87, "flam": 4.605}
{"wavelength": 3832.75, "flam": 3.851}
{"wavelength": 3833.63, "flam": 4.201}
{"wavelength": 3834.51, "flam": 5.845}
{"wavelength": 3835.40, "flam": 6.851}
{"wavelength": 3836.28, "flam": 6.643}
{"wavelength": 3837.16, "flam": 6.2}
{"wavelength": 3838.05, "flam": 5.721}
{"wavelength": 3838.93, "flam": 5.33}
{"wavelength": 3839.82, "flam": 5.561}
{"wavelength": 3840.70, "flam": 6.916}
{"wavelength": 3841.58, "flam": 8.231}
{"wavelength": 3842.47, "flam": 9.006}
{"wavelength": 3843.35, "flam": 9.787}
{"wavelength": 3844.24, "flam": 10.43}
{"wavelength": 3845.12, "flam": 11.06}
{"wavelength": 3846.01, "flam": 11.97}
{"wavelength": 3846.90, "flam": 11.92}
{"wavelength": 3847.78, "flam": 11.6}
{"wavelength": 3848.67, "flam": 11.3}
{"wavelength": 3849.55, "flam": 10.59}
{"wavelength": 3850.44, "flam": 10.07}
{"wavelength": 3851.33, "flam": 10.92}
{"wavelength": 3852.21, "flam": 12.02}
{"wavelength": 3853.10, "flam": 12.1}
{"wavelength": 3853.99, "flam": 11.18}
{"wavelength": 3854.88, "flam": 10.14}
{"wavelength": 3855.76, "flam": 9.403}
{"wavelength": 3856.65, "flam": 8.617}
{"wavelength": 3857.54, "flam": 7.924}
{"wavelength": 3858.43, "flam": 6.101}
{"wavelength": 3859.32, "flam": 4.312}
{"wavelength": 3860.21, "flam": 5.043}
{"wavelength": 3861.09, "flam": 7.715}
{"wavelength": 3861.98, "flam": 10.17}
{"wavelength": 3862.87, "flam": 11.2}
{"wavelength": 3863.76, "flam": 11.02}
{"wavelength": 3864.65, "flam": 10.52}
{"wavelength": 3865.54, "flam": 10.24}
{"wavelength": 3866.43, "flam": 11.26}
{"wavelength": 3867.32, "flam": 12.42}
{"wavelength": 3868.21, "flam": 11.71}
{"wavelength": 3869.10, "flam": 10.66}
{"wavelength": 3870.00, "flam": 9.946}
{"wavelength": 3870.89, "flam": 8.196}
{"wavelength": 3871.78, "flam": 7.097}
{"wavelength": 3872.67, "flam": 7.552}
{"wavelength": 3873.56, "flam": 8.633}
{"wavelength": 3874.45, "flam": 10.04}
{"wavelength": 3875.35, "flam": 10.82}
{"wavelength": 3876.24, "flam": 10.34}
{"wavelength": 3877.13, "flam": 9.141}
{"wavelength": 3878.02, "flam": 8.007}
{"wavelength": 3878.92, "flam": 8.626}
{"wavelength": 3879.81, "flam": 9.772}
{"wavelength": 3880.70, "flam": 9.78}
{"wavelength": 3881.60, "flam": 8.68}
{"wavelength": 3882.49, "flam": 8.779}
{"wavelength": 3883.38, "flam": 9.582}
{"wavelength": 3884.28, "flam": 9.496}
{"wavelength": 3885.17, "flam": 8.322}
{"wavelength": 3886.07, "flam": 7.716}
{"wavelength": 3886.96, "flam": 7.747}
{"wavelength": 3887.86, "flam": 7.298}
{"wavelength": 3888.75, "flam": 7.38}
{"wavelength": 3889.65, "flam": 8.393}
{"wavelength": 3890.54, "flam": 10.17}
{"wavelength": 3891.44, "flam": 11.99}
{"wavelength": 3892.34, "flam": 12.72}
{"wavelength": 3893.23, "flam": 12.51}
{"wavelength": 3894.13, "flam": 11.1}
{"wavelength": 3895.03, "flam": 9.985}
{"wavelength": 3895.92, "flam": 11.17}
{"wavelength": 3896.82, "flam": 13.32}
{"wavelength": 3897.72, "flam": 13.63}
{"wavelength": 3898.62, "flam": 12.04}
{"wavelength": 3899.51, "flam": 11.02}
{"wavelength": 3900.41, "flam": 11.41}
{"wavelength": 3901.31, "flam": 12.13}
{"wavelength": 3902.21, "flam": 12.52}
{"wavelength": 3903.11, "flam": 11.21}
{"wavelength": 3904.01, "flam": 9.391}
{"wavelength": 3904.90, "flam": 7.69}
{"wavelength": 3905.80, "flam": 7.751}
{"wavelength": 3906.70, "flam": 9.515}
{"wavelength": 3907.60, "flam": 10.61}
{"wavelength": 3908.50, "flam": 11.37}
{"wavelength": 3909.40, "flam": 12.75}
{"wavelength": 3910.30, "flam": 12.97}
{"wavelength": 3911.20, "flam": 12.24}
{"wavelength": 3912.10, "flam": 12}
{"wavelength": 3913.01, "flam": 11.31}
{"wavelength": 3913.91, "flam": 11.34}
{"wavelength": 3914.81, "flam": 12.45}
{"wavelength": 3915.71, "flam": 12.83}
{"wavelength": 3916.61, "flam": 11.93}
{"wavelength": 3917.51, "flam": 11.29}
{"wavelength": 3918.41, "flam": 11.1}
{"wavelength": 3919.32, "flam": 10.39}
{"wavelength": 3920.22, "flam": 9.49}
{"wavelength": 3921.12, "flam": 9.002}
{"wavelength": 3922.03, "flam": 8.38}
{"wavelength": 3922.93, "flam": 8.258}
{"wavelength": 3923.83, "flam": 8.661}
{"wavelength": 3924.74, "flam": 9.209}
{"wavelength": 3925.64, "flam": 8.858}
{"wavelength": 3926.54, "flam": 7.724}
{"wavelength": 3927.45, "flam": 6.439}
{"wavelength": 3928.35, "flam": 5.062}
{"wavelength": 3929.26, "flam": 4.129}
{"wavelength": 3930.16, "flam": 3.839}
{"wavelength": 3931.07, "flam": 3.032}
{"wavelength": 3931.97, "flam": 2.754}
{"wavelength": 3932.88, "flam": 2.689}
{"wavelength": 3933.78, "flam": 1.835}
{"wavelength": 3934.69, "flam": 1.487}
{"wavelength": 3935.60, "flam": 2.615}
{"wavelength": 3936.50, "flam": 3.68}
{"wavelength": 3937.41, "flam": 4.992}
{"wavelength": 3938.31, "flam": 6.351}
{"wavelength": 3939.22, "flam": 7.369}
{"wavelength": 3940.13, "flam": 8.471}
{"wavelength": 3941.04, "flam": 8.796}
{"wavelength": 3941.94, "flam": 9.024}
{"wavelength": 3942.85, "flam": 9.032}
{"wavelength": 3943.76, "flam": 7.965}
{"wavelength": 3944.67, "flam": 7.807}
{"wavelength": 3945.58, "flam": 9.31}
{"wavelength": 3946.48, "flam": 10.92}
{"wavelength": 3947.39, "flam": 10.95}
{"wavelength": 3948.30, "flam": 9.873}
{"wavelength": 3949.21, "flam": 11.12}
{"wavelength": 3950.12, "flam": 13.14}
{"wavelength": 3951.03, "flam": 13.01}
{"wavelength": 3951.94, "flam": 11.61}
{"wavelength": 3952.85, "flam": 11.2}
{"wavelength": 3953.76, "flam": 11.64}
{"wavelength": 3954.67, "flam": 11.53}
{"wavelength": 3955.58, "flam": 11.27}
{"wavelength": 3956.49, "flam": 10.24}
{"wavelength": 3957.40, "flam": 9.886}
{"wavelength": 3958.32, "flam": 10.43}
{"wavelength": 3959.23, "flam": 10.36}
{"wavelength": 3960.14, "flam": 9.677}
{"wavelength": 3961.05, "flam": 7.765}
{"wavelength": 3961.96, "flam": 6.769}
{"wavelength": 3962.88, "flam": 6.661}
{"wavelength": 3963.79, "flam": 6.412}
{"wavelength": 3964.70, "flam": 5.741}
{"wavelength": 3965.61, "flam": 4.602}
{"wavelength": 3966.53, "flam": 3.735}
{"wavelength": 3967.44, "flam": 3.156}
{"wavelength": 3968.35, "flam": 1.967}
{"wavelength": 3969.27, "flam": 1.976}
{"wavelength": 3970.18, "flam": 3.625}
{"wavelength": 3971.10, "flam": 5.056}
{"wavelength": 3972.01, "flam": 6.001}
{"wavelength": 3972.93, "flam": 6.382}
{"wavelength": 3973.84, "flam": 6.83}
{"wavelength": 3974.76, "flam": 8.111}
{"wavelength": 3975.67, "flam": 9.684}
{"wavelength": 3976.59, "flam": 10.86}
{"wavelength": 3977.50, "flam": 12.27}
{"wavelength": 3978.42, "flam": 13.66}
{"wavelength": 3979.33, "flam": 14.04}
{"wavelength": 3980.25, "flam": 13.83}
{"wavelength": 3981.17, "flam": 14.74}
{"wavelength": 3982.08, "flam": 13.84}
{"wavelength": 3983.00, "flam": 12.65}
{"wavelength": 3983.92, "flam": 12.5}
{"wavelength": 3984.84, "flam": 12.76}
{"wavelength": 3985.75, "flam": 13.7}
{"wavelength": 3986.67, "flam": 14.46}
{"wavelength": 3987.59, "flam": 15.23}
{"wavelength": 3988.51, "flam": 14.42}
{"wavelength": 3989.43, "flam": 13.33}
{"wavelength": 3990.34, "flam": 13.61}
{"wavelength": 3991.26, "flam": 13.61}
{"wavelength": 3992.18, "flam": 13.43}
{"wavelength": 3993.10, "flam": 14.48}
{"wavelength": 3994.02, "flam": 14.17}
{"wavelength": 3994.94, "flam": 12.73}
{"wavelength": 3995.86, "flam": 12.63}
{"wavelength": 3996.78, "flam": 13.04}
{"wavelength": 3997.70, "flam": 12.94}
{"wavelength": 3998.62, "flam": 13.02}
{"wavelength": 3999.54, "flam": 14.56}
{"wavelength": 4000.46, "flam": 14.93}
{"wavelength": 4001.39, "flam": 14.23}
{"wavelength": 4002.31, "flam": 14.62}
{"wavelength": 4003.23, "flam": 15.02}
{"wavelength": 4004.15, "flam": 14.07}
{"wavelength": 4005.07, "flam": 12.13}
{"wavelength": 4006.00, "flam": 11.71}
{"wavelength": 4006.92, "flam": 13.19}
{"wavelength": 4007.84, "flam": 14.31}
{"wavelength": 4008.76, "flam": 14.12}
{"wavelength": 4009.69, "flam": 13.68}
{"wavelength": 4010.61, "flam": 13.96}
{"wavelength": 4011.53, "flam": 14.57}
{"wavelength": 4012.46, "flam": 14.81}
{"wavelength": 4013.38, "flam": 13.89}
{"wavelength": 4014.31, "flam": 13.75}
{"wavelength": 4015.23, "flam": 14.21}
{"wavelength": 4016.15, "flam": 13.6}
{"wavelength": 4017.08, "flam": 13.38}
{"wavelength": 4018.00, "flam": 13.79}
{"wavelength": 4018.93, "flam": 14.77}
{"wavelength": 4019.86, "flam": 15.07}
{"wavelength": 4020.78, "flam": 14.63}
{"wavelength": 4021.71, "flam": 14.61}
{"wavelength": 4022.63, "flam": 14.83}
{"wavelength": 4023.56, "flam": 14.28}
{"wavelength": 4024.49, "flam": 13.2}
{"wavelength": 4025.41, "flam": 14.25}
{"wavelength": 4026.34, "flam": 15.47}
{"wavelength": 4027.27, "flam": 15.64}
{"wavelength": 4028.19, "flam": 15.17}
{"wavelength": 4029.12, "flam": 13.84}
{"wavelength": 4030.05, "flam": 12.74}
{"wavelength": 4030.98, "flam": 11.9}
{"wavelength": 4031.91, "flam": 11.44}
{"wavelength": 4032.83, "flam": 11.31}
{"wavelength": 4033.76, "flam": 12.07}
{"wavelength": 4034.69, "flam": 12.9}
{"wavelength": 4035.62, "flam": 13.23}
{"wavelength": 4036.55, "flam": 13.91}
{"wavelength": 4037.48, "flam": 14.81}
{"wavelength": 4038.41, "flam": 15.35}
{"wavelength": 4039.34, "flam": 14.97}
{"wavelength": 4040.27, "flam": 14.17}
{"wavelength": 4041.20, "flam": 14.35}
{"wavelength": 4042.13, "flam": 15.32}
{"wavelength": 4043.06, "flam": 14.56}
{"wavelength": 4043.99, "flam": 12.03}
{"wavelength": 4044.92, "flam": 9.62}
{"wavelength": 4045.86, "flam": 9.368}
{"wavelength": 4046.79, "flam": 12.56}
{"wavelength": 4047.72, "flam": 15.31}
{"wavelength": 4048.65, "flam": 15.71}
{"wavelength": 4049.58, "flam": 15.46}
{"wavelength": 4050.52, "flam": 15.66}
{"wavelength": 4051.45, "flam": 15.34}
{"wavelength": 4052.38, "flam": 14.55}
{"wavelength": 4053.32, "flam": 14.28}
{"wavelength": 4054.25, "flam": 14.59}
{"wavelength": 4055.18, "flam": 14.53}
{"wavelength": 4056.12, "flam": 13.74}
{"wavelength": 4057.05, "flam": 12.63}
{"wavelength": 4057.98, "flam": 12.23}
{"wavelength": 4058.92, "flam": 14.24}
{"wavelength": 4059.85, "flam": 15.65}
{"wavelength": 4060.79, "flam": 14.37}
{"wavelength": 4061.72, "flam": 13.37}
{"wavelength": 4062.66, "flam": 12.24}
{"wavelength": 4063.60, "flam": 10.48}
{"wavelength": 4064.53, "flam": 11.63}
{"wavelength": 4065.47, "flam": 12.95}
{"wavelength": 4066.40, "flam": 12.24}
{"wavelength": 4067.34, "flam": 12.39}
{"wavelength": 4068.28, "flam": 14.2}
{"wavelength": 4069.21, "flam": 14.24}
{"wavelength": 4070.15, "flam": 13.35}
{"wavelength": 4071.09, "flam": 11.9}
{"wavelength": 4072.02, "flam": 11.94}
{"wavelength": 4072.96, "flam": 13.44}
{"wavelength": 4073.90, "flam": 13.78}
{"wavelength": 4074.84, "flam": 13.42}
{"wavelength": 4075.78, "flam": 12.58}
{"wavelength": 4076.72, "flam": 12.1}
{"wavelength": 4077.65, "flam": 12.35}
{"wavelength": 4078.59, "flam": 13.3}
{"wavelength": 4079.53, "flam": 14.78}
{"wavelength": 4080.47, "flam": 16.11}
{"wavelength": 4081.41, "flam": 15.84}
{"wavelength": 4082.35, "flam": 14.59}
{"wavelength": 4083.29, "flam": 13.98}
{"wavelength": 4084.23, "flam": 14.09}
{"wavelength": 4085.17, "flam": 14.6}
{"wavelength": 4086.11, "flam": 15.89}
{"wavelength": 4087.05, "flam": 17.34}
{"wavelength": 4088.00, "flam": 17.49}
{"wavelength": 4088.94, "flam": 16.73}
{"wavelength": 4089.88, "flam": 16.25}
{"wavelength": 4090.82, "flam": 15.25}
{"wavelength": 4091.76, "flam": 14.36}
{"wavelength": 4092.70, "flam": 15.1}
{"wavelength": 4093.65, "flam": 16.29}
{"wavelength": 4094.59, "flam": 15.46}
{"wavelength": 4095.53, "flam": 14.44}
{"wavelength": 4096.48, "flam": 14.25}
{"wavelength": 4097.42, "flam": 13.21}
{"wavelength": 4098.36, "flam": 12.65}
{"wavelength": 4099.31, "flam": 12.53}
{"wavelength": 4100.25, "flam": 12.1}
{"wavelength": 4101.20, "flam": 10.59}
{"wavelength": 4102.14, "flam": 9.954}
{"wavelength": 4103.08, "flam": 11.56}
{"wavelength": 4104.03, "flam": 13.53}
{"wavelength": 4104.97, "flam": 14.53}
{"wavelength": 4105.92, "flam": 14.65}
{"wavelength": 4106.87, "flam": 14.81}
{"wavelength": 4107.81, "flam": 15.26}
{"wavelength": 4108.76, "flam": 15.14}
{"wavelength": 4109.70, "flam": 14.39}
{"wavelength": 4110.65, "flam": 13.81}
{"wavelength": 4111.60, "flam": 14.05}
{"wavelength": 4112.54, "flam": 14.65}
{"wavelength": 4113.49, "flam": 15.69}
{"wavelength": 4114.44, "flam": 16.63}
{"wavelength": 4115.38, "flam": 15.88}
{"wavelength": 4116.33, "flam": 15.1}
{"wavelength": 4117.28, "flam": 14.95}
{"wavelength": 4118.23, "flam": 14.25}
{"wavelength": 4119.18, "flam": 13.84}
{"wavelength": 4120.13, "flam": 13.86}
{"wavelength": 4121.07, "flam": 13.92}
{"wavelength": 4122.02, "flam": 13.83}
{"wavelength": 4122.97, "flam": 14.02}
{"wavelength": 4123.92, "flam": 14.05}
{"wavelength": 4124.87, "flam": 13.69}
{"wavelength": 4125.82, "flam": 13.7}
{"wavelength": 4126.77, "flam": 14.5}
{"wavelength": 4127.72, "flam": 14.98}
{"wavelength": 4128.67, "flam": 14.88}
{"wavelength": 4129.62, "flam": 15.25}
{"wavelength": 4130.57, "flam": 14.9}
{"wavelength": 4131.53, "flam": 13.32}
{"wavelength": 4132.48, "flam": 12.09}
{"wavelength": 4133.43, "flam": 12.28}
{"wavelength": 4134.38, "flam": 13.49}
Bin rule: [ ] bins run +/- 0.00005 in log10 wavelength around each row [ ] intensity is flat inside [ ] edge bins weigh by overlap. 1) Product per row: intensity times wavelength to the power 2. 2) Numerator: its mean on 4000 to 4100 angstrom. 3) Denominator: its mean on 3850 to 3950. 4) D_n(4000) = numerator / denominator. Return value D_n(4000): 1.63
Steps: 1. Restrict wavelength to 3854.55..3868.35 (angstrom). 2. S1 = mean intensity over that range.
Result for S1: 9.18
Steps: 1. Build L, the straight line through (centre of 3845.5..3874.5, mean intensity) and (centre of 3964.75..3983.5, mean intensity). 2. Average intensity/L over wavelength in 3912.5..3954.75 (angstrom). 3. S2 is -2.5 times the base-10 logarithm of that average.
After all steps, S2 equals 0.06 mag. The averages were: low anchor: 9.8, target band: 8.36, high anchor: 8.31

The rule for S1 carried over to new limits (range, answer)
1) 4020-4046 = 13.6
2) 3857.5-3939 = 9.07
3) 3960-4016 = 11.4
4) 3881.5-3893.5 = 9.32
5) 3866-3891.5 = 9.25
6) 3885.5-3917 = 10.9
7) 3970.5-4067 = 13.3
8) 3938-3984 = 9.08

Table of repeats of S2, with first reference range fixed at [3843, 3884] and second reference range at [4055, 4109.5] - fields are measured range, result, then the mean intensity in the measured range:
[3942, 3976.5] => 0.355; 8.29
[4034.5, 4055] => -0.071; 14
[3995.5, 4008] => -0.105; 13.6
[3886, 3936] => 0.144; 9.26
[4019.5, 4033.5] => -0.088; 13.9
